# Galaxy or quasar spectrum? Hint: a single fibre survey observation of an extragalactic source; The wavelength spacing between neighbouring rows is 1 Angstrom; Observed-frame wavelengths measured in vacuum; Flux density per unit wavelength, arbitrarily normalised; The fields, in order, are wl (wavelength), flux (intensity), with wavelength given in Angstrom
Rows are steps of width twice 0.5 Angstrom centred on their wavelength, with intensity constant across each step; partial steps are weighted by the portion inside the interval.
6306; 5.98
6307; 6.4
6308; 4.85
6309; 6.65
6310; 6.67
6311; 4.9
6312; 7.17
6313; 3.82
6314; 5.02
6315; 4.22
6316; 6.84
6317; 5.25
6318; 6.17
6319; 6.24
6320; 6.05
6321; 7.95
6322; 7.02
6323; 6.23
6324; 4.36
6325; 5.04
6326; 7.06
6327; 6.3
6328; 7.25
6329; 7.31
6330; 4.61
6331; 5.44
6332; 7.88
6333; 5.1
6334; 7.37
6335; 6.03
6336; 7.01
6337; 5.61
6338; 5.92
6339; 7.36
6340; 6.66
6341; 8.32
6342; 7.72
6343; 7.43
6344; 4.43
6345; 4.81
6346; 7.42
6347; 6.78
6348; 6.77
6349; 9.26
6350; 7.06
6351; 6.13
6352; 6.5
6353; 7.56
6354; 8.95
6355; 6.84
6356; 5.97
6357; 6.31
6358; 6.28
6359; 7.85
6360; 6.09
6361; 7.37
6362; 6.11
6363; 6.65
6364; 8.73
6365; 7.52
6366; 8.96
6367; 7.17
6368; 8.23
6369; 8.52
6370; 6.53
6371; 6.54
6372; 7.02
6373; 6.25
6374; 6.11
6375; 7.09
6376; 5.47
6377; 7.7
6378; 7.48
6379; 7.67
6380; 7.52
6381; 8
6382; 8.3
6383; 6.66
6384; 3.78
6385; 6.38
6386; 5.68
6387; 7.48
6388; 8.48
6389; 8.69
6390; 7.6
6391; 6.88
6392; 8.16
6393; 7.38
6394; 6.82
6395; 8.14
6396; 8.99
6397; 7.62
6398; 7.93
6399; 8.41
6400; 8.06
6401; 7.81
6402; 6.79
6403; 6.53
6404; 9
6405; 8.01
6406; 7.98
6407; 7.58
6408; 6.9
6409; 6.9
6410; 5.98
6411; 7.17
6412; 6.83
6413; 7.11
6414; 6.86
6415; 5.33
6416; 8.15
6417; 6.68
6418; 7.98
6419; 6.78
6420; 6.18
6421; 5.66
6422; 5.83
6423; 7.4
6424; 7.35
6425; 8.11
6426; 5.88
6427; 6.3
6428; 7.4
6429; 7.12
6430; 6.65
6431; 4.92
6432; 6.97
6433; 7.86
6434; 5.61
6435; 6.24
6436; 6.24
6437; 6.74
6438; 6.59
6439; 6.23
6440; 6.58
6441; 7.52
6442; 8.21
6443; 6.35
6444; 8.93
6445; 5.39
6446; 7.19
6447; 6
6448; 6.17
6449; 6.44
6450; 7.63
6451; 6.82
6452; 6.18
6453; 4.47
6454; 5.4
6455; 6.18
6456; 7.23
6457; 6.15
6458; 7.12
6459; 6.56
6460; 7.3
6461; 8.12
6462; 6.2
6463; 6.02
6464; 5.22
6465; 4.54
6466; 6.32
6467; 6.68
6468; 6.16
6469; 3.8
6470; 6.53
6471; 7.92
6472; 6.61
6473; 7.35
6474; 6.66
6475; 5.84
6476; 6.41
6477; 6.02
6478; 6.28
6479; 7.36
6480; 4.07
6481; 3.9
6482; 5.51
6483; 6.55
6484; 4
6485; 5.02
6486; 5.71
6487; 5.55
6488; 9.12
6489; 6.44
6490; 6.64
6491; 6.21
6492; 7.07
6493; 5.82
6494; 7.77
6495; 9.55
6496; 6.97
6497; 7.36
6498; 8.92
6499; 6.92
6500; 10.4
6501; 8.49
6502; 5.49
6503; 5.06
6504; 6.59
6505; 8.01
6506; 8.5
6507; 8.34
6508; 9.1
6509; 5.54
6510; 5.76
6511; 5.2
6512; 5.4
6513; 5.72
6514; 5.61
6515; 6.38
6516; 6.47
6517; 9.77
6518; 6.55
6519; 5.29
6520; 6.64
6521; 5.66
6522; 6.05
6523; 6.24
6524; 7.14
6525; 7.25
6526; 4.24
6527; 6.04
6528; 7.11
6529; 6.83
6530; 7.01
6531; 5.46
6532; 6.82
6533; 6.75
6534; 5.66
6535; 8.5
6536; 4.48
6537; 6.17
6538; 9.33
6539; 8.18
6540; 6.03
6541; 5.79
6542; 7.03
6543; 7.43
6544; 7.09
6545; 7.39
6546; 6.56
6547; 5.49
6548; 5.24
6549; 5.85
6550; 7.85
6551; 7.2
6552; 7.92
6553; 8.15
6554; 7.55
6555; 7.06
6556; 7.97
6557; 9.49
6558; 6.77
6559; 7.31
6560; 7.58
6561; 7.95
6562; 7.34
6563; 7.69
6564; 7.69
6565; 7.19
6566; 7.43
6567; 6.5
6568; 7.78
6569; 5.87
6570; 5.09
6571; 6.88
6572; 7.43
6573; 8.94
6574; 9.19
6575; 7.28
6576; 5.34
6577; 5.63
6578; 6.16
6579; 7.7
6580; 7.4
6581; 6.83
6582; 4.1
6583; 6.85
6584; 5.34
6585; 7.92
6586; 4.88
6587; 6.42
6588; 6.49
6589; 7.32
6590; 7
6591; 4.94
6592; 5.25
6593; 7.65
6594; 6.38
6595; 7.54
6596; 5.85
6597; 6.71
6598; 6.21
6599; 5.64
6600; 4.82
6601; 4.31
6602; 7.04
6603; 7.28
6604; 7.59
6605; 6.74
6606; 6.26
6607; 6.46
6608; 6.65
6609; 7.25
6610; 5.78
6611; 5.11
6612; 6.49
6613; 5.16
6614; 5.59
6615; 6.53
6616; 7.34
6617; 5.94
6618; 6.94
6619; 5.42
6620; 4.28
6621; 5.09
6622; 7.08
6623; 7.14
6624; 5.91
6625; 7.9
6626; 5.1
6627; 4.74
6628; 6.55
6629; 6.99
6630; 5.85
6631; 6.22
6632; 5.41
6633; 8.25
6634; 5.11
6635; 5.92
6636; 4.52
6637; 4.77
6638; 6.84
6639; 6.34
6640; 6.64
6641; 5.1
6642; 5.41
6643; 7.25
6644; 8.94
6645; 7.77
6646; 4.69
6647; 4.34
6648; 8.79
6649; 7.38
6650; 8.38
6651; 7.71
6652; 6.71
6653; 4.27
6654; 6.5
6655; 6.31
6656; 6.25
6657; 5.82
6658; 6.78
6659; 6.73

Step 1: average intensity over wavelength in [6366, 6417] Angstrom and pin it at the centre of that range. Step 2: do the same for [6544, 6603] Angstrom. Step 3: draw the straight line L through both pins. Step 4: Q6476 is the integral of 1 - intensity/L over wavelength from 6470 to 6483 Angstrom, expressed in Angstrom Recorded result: 1.6 Angstrom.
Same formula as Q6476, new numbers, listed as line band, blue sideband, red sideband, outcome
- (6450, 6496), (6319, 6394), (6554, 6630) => 3.0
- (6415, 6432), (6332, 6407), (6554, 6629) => 0.7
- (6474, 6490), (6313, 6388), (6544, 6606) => 2.0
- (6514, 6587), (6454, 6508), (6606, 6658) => -4.3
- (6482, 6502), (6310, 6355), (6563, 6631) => -1.8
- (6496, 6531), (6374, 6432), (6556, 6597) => 1.0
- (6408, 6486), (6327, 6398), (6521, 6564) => 6.0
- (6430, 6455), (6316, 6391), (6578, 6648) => 0.4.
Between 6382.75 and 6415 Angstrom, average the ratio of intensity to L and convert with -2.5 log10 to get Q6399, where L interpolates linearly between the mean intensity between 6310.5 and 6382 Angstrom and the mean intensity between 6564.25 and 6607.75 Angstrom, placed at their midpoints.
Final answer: -0.10 mag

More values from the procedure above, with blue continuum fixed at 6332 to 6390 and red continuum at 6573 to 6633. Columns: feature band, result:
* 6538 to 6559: -0.11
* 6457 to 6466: 0.06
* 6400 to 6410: -0.09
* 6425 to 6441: 0.04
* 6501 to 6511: -0.05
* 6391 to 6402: -0.14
